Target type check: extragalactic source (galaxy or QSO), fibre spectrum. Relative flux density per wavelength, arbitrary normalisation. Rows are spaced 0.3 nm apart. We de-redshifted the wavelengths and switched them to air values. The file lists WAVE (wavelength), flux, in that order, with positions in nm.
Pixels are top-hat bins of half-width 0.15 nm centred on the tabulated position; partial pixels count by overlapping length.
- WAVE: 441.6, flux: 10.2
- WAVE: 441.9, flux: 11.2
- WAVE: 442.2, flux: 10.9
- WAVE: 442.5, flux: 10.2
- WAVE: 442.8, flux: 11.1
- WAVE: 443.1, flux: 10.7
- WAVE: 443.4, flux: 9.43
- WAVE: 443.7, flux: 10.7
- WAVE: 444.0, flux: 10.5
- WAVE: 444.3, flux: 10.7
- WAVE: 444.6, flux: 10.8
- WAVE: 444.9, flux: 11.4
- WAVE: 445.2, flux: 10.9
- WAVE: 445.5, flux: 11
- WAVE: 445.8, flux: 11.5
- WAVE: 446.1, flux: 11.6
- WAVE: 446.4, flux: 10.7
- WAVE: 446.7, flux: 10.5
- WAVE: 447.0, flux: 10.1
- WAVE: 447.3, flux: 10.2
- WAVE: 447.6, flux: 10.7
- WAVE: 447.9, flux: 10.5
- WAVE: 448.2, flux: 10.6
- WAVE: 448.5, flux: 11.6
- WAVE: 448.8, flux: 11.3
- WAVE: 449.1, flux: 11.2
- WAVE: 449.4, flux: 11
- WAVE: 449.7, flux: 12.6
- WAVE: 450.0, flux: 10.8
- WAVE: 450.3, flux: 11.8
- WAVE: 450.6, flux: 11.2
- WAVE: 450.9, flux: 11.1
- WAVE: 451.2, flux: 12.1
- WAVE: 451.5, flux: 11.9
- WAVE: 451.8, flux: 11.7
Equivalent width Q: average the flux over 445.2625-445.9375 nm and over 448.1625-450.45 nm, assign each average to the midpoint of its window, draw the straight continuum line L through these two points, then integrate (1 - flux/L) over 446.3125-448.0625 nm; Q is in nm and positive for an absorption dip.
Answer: 0.13 nm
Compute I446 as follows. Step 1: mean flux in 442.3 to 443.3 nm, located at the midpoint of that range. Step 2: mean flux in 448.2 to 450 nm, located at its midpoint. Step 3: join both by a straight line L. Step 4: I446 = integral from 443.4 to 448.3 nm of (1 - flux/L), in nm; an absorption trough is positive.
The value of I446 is 0.11 nm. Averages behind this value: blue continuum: 10.6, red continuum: 11.4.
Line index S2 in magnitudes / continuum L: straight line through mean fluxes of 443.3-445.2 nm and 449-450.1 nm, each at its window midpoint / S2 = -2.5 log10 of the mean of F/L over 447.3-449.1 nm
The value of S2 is 0.033 mag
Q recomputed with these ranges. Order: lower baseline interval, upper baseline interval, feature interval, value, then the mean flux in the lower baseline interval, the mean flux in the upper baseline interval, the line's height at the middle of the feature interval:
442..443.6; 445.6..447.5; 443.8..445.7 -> -0.05 nm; 10.5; 10.8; 10.6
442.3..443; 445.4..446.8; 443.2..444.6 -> 0.06 nm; 10.7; 11.1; 10.8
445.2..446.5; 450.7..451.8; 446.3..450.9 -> 0.18 nm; 11.2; 11.7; 11.4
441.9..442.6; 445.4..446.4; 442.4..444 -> 0.06 nm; 10.7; 11.3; 10.9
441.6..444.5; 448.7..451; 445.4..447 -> 0.00 nm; 10.6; 11.4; 11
